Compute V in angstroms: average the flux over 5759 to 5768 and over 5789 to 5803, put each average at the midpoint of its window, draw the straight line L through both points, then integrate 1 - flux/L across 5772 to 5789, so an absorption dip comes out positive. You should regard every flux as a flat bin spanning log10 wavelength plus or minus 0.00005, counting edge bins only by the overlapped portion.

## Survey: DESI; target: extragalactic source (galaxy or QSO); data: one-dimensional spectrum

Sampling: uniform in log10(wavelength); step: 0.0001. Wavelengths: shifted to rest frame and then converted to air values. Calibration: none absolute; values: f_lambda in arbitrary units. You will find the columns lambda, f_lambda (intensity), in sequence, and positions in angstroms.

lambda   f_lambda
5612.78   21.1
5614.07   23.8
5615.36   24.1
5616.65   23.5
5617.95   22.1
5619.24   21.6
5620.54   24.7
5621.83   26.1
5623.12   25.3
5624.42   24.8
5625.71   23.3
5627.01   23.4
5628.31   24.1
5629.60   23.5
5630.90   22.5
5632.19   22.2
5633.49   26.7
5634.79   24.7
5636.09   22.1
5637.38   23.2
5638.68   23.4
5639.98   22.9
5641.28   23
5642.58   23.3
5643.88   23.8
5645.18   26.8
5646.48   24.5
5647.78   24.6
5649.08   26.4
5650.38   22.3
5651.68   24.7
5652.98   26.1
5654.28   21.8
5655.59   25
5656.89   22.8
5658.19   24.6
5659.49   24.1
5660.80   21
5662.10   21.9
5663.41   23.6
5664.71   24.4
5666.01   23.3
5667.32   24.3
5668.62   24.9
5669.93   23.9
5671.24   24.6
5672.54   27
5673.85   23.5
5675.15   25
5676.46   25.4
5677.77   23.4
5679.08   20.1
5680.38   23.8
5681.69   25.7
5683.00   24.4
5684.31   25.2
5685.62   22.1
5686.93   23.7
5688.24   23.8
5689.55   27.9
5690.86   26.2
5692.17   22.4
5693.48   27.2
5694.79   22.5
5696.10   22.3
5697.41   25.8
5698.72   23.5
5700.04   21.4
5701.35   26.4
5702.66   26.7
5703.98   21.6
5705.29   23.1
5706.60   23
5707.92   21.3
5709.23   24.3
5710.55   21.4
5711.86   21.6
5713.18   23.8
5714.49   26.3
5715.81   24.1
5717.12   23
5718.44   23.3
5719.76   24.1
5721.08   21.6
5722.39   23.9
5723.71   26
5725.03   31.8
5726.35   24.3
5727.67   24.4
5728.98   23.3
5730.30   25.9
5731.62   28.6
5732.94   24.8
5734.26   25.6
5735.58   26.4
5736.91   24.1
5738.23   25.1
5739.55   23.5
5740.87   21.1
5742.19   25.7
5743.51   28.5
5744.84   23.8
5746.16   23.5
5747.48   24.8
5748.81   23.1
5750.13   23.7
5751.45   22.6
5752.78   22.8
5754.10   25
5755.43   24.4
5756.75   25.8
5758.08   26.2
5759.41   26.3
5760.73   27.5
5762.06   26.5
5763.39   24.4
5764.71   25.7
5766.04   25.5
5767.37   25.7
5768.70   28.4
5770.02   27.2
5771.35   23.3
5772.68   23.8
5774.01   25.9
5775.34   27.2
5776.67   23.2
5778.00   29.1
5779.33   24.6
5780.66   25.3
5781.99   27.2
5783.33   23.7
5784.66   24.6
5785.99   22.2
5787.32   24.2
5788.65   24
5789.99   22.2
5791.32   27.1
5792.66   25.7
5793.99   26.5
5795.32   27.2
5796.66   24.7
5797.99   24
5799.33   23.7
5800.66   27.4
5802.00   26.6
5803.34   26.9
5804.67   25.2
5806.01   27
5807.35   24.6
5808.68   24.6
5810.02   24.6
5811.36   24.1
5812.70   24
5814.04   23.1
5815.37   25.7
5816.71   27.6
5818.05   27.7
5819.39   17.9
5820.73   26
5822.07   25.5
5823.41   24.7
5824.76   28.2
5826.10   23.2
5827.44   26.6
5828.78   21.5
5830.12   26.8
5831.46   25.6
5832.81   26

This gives 0.5 angstroms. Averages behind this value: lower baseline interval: 25.9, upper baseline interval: 25.5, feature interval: 25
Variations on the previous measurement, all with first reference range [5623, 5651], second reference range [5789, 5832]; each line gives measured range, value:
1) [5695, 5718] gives 0.89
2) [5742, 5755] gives 0.23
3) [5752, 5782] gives -0.95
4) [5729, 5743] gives -0.22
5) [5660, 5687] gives 0.35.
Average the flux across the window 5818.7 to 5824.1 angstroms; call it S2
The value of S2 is 23.5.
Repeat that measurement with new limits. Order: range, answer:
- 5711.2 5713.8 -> 22.7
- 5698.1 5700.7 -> 22.4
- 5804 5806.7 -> 26.1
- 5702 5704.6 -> 24.2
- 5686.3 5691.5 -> 25.4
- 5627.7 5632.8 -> 23.1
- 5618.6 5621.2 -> 23.2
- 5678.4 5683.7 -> 23.5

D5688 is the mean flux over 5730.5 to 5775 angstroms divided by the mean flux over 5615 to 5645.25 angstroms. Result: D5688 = 1.1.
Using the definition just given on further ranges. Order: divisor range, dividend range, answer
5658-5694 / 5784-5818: 1.04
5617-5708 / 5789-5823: 1.05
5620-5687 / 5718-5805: 1.05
